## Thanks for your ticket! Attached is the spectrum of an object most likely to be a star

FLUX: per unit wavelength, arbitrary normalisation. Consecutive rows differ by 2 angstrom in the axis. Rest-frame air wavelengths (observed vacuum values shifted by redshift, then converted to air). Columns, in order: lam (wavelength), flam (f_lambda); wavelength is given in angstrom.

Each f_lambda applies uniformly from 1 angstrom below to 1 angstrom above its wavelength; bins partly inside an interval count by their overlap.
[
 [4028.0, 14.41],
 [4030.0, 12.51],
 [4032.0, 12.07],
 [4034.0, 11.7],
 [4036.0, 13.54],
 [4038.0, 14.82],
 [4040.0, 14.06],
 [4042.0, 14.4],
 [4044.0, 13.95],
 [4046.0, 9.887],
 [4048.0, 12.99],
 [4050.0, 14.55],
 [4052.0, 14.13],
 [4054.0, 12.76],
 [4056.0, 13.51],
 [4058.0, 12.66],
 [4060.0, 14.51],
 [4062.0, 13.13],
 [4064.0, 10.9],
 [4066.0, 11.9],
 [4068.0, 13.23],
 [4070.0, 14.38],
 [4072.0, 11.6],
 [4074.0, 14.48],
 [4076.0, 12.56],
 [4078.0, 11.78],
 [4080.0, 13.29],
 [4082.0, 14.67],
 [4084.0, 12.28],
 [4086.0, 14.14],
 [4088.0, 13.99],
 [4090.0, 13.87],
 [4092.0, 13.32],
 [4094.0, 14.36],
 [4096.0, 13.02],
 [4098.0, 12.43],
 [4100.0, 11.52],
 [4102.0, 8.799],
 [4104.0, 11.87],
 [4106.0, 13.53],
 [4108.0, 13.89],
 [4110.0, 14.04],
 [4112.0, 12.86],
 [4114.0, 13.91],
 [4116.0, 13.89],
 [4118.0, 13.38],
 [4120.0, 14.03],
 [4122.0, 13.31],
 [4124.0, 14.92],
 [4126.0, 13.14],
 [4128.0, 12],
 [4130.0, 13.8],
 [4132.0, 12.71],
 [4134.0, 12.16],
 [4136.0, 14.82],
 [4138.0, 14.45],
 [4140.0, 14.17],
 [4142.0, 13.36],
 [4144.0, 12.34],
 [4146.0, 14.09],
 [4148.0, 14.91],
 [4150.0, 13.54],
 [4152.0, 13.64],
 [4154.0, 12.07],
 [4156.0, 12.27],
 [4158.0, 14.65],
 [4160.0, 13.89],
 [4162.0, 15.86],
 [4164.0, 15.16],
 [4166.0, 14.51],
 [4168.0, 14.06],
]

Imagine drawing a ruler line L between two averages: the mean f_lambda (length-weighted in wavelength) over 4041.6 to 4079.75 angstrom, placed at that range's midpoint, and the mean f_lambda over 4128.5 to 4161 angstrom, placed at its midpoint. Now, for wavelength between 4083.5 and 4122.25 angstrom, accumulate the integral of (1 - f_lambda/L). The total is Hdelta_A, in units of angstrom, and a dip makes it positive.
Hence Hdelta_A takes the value 0.4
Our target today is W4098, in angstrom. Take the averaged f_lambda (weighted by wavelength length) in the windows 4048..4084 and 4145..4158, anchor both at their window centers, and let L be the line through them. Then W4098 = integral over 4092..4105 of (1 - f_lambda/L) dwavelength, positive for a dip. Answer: 1.2 angstrom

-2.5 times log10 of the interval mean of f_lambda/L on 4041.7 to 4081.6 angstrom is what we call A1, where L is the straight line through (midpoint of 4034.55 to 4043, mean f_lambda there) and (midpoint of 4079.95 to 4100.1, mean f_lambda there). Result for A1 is 0.06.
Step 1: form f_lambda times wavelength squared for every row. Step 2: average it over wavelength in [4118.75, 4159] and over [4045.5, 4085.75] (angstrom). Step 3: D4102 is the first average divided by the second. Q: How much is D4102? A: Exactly 1.08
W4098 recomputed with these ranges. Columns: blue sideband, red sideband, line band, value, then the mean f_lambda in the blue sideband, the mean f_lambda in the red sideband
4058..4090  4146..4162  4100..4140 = 0.8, 13.1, 13.7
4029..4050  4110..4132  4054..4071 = 0.2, 13.1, 13.5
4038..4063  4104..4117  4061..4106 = 2.3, 13.4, 13.5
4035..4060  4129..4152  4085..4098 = -0.1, 13.5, 13.7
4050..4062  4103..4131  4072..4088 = 0.3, 13.6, 13.5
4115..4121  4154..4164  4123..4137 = 0.5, 13.8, 14.1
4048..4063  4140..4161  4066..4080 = 0.6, 13.6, 13.5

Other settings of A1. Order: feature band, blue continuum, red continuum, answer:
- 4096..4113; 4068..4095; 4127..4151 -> 0.089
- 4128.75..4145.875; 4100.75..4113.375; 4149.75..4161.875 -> -0.029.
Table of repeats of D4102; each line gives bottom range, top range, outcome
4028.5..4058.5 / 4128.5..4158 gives 1.07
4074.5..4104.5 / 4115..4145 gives 1.07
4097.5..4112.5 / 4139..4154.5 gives 1.12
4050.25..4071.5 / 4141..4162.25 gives 1.08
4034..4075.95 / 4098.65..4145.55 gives 1.03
